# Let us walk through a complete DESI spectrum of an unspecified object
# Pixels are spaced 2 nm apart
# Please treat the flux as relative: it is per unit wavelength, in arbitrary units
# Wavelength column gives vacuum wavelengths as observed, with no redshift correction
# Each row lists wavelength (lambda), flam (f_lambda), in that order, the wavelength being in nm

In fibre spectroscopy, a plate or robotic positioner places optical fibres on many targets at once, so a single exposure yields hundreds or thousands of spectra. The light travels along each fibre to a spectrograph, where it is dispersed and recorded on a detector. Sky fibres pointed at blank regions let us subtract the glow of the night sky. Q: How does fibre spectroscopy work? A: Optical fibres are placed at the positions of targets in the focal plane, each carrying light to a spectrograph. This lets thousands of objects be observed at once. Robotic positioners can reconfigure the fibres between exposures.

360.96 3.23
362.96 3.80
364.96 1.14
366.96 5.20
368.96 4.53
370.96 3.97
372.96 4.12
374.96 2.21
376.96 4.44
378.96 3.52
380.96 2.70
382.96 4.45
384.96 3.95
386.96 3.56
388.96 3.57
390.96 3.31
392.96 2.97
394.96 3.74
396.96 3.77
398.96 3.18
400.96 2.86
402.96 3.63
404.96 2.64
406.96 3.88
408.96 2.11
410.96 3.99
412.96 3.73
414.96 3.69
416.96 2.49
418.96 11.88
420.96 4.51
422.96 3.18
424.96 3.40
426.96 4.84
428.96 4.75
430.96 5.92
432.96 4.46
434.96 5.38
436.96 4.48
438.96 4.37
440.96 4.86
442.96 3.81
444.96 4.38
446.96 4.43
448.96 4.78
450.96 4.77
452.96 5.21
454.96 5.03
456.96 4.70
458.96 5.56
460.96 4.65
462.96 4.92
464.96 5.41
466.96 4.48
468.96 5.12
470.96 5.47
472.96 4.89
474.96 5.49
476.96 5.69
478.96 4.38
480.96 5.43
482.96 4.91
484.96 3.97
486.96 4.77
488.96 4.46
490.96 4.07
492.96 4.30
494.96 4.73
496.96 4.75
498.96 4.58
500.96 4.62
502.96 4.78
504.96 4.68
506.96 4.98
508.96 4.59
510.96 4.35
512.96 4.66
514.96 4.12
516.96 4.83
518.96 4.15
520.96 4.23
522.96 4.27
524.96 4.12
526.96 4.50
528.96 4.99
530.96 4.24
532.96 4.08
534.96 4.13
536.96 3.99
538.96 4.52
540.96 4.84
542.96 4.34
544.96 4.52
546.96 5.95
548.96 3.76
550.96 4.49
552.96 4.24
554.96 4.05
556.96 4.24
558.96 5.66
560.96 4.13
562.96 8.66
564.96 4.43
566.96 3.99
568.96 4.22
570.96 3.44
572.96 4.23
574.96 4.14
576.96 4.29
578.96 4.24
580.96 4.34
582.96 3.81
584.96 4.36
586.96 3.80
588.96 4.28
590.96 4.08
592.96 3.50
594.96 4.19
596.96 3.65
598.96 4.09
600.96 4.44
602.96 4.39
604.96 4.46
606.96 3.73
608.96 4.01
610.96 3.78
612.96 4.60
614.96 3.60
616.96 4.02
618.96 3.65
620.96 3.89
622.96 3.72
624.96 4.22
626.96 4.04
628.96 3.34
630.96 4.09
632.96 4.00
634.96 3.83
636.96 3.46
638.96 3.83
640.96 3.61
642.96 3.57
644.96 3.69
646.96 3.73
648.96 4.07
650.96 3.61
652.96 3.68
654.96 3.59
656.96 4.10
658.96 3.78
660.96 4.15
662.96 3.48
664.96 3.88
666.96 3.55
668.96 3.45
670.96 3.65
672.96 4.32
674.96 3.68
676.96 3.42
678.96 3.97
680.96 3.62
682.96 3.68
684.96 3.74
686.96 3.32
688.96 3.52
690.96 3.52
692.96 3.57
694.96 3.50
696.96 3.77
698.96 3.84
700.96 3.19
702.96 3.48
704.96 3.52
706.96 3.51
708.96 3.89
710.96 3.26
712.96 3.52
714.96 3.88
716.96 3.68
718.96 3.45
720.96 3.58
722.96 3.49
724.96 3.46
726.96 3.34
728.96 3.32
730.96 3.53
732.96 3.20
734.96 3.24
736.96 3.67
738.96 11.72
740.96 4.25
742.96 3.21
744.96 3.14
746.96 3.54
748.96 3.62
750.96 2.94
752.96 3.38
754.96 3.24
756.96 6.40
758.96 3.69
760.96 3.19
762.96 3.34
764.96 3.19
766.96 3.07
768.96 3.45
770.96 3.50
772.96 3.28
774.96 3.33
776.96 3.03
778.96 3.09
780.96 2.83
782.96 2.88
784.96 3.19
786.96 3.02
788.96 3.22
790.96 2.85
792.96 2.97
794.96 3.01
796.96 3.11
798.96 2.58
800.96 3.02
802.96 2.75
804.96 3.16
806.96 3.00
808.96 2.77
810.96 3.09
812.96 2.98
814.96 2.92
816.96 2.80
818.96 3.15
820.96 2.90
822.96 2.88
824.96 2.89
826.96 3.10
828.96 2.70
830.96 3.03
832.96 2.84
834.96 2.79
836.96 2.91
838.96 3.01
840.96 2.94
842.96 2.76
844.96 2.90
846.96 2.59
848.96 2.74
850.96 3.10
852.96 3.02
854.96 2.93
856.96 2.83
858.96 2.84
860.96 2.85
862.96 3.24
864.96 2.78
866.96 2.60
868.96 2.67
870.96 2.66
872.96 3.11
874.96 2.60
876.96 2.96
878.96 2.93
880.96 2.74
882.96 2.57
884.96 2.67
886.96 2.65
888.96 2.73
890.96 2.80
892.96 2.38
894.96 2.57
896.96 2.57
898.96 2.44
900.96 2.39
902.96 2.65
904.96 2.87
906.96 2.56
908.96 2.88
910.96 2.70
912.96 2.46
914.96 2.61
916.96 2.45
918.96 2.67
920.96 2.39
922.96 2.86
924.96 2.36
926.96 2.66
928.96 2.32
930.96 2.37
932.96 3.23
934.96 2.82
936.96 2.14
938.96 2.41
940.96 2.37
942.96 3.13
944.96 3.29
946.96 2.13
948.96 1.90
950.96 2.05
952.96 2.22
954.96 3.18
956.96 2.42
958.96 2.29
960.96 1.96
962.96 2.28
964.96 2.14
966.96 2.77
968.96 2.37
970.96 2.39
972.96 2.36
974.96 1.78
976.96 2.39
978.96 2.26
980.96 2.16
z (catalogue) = 0.126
